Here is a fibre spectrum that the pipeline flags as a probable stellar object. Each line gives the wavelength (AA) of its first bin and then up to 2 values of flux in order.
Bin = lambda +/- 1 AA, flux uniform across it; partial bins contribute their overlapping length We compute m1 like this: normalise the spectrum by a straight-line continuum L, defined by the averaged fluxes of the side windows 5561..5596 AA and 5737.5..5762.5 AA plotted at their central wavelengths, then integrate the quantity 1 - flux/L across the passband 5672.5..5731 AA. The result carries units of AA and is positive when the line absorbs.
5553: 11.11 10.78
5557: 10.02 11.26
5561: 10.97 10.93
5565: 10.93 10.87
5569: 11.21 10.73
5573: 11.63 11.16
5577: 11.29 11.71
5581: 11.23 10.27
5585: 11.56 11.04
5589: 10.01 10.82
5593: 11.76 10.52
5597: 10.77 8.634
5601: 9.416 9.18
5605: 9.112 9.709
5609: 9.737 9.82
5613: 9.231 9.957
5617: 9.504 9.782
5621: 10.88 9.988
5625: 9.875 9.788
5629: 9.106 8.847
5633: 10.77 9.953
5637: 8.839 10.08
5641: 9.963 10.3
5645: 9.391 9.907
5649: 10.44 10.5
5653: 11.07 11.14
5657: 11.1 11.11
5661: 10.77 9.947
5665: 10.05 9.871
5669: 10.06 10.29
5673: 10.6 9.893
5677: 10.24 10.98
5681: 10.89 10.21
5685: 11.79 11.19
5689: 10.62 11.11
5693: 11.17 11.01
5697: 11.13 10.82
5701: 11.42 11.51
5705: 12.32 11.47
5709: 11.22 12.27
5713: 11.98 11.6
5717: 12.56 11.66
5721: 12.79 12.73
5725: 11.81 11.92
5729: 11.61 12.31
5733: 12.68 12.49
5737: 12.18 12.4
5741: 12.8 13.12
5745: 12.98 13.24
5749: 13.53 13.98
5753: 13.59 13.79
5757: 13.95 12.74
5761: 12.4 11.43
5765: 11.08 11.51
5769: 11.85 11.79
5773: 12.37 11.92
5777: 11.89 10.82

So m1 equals 5.33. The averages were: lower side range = 11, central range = 11.4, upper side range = 13.2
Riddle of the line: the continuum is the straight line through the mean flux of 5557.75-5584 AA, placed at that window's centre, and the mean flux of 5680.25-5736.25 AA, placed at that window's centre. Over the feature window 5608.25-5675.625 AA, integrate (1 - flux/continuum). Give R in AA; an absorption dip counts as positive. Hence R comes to 7.72 AA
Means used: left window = 11.1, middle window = 10.1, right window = 11.7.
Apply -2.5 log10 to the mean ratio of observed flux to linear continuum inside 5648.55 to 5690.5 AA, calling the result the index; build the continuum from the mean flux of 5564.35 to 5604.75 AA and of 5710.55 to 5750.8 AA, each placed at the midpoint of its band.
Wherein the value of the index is 0.11 mag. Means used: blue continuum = 10.7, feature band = 10.6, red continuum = 12.5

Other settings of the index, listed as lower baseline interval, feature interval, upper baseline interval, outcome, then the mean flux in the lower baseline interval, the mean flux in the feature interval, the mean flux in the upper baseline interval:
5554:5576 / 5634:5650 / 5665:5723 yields 0.127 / 11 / 9.86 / 11.2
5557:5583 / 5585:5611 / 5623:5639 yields 0.034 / 11.1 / 10.1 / 9.65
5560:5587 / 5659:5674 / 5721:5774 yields 0.157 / 11.1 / 10.3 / 12.6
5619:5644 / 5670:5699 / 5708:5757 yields 0.049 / 9.86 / 10.8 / 12.6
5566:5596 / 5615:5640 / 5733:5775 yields 0.173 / 11.1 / 9.79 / 12.6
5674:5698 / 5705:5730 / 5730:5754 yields 0.004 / 10.9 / 12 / 12.9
